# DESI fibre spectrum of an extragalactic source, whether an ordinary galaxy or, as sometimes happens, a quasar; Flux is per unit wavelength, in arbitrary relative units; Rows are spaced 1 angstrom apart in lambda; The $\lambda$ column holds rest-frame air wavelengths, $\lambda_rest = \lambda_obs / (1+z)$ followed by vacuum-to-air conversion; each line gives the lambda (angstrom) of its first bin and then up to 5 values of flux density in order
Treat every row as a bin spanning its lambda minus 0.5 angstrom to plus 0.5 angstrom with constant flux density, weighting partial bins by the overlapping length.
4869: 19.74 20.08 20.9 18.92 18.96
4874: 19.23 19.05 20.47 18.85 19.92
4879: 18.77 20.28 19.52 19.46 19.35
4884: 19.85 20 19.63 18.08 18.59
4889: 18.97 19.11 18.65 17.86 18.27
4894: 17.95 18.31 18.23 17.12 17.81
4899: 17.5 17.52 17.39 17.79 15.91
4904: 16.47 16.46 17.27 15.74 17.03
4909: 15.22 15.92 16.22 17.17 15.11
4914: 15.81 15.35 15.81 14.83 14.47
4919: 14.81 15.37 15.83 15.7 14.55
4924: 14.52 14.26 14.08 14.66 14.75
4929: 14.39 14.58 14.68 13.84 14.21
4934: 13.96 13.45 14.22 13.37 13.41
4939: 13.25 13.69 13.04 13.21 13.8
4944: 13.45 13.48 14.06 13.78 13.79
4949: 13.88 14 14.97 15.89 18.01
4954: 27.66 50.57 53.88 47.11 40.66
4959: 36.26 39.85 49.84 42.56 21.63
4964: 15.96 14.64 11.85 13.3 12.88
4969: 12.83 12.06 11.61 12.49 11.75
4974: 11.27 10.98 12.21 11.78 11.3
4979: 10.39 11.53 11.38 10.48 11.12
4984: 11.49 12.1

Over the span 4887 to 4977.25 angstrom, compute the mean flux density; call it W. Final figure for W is 17.9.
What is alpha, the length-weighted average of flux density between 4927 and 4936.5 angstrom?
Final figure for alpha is 14.3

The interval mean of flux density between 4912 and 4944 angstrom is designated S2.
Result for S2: 14.4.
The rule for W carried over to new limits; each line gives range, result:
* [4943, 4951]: 13.9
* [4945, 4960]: 26.7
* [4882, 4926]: 16.9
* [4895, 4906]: 17.3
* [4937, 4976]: 20.5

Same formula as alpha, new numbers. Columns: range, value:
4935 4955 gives 15.6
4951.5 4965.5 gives 33.9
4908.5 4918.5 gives 15.6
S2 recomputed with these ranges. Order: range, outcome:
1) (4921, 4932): 14.6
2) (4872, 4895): 19.1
